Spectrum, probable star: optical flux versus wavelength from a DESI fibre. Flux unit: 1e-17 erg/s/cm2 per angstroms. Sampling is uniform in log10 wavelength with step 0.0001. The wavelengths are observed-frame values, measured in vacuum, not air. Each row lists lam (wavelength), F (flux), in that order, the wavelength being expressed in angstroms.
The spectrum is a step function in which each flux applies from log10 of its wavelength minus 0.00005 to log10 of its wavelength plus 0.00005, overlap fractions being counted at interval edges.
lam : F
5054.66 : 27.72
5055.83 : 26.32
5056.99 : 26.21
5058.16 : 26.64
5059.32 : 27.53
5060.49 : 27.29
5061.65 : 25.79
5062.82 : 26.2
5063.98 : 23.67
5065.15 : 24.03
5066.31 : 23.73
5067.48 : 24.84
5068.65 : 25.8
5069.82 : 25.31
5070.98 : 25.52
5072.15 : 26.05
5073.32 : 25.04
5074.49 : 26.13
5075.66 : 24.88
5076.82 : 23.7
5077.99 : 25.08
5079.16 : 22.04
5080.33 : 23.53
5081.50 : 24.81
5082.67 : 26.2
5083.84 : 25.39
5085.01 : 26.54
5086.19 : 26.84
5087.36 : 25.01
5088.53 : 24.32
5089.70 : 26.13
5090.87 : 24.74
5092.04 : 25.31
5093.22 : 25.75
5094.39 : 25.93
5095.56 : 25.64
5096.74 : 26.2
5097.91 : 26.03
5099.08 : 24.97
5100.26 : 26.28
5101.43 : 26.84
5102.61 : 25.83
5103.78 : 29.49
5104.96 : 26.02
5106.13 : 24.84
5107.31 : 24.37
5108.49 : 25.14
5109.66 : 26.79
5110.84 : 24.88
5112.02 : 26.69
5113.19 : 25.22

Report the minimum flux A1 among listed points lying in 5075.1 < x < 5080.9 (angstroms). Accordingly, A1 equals 22.04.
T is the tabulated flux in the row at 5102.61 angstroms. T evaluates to 25.83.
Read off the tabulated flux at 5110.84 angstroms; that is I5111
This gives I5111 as 24.88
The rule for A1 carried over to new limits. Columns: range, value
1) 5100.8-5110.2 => 24.37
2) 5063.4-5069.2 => 23.67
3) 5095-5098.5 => 25.64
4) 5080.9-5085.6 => 24.81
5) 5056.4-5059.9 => 26.21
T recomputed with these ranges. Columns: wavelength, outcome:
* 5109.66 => 26.79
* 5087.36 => 25.01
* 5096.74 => 26.2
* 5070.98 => 25.52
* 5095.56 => 25.64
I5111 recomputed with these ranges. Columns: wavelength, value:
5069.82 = 25.31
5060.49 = 27.29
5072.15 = 26.05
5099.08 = 24.97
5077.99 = 25.08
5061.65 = 25.79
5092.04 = 25.31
